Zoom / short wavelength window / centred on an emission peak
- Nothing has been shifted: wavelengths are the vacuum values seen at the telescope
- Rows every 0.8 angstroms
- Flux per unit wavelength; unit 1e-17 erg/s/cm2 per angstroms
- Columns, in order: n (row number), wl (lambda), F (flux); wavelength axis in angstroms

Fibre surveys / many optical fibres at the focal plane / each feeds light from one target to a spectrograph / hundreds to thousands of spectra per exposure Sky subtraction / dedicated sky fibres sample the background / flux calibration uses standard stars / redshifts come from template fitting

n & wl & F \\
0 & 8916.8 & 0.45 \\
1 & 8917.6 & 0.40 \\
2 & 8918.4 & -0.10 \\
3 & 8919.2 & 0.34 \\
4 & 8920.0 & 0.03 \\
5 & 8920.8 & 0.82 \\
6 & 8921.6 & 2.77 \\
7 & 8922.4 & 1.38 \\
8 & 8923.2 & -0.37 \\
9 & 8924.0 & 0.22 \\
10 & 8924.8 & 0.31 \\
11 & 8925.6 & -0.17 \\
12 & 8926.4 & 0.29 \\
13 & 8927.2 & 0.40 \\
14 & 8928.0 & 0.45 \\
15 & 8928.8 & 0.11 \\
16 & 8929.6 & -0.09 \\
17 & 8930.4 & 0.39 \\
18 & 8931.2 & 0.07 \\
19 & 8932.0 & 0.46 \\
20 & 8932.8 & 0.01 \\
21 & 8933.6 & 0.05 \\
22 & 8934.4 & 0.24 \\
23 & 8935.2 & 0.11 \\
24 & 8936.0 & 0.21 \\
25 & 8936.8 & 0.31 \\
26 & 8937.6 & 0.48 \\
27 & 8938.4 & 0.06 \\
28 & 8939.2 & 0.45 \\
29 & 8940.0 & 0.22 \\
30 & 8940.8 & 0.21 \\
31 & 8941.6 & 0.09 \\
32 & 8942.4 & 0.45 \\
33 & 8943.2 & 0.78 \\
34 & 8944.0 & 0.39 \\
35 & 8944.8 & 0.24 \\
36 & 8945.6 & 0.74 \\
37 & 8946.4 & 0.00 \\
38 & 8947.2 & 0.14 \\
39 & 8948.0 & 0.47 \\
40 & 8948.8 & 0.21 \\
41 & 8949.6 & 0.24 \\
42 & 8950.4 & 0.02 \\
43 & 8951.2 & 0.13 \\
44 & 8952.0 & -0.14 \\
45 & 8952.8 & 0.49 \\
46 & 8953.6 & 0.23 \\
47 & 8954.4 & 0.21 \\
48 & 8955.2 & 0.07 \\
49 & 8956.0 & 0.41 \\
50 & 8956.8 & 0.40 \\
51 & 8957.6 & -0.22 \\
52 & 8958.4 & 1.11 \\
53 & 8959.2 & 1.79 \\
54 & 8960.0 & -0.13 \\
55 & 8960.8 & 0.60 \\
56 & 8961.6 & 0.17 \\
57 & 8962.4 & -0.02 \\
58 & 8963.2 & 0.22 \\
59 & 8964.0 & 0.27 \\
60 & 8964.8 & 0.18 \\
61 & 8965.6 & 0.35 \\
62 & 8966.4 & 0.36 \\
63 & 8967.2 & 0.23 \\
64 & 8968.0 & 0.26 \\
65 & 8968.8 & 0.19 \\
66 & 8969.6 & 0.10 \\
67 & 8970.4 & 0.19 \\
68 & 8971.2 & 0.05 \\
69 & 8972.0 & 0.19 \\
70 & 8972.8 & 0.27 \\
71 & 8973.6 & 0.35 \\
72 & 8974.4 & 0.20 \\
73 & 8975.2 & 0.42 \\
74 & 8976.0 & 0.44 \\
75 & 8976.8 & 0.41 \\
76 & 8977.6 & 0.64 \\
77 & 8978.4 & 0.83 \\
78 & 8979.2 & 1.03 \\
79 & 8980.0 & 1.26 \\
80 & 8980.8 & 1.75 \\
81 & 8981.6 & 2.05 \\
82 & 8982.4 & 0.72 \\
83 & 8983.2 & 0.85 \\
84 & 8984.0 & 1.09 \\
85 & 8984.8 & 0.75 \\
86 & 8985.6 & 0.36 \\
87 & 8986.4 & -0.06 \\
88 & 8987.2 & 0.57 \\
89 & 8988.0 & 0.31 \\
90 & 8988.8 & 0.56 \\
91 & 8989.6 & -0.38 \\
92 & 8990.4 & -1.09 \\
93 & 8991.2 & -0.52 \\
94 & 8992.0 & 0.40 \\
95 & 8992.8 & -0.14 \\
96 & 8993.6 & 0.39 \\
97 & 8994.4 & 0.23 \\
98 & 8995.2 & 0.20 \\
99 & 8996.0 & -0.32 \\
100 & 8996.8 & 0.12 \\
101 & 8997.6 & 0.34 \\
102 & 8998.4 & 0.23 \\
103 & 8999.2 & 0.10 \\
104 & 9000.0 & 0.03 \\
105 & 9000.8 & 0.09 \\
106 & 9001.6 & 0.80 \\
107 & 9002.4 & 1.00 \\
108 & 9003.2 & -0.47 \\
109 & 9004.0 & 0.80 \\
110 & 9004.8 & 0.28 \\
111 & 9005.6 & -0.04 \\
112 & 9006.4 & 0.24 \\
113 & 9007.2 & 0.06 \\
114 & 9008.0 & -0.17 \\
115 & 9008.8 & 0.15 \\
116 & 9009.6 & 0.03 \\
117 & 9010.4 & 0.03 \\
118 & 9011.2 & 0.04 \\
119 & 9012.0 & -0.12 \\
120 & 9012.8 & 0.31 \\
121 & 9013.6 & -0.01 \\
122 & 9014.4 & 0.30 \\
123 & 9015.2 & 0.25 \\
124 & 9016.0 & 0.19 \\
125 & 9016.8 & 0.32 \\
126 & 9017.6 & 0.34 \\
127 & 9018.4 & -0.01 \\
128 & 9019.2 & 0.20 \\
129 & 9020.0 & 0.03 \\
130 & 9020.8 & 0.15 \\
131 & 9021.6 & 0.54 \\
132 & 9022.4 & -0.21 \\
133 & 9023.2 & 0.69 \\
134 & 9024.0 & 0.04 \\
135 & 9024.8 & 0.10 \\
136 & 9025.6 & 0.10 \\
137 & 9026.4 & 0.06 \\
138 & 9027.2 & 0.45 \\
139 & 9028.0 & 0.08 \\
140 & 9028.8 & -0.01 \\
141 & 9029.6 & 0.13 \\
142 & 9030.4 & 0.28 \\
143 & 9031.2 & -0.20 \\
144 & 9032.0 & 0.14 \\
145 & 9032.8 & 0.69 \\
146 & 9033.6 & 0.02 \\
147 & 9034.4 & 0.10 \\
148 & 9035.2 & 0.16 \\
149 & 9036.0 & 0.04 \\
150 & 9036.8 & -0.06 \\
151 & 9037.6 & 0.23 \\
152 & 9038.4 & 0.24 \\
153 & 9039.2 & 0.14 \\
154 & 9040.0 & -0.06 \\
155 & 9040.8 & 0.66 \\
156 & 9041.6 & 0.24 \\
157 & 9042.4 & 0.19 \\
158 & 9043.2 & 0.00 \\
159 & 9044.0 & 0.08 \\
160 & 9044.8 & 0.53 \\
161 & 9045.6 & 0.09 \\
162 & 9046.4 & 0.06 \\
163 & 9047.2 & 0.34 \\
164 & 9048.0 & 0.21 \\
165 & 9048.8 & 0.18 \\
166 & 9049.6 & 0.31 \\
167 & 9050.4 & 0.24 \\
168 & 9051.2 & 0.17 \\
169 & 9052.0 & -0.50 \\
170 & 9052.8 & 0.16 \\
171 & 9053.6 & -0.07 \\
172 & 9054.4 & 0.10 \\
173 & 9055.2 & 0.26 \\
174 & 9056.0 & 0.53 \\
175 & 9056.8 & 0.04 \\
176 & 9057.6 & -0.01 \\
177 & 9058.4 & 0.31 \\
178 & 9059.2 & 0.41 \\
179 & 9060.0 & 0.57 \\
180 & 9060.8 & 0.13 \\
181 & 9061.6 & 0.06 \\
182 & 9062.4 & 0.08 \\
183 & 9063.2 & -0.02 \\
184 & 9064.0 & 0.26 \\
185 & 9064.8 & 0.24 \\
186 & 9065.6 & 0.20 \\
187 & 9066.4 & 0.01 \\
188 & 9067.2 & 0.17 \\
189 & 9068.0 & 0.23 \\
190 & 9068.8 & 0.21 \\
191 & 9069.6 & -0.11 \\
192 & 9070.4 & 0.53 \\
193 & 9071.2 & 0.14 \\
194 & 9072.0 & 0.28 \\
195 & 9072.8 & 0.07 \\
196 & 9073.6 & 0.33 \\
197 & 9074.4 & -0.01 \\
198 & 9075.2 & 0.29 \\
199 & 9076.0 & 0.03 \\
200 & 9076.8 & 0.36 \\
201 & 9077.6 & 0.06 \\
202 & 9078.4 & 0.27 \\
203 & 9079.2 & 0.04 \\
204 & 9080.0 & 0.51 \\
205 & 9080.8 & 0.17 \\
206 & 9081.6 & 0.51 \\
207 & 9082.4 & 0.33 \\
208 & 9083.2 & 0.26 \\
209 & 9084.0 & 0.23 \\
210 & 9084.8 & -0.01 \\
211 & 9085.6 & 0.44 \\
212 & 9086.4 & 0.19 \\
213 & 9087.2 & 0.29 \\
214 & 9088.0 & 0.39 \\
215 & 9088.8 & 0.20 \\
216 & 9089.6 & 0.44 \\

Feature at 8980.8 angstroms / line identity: H-beta 4861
